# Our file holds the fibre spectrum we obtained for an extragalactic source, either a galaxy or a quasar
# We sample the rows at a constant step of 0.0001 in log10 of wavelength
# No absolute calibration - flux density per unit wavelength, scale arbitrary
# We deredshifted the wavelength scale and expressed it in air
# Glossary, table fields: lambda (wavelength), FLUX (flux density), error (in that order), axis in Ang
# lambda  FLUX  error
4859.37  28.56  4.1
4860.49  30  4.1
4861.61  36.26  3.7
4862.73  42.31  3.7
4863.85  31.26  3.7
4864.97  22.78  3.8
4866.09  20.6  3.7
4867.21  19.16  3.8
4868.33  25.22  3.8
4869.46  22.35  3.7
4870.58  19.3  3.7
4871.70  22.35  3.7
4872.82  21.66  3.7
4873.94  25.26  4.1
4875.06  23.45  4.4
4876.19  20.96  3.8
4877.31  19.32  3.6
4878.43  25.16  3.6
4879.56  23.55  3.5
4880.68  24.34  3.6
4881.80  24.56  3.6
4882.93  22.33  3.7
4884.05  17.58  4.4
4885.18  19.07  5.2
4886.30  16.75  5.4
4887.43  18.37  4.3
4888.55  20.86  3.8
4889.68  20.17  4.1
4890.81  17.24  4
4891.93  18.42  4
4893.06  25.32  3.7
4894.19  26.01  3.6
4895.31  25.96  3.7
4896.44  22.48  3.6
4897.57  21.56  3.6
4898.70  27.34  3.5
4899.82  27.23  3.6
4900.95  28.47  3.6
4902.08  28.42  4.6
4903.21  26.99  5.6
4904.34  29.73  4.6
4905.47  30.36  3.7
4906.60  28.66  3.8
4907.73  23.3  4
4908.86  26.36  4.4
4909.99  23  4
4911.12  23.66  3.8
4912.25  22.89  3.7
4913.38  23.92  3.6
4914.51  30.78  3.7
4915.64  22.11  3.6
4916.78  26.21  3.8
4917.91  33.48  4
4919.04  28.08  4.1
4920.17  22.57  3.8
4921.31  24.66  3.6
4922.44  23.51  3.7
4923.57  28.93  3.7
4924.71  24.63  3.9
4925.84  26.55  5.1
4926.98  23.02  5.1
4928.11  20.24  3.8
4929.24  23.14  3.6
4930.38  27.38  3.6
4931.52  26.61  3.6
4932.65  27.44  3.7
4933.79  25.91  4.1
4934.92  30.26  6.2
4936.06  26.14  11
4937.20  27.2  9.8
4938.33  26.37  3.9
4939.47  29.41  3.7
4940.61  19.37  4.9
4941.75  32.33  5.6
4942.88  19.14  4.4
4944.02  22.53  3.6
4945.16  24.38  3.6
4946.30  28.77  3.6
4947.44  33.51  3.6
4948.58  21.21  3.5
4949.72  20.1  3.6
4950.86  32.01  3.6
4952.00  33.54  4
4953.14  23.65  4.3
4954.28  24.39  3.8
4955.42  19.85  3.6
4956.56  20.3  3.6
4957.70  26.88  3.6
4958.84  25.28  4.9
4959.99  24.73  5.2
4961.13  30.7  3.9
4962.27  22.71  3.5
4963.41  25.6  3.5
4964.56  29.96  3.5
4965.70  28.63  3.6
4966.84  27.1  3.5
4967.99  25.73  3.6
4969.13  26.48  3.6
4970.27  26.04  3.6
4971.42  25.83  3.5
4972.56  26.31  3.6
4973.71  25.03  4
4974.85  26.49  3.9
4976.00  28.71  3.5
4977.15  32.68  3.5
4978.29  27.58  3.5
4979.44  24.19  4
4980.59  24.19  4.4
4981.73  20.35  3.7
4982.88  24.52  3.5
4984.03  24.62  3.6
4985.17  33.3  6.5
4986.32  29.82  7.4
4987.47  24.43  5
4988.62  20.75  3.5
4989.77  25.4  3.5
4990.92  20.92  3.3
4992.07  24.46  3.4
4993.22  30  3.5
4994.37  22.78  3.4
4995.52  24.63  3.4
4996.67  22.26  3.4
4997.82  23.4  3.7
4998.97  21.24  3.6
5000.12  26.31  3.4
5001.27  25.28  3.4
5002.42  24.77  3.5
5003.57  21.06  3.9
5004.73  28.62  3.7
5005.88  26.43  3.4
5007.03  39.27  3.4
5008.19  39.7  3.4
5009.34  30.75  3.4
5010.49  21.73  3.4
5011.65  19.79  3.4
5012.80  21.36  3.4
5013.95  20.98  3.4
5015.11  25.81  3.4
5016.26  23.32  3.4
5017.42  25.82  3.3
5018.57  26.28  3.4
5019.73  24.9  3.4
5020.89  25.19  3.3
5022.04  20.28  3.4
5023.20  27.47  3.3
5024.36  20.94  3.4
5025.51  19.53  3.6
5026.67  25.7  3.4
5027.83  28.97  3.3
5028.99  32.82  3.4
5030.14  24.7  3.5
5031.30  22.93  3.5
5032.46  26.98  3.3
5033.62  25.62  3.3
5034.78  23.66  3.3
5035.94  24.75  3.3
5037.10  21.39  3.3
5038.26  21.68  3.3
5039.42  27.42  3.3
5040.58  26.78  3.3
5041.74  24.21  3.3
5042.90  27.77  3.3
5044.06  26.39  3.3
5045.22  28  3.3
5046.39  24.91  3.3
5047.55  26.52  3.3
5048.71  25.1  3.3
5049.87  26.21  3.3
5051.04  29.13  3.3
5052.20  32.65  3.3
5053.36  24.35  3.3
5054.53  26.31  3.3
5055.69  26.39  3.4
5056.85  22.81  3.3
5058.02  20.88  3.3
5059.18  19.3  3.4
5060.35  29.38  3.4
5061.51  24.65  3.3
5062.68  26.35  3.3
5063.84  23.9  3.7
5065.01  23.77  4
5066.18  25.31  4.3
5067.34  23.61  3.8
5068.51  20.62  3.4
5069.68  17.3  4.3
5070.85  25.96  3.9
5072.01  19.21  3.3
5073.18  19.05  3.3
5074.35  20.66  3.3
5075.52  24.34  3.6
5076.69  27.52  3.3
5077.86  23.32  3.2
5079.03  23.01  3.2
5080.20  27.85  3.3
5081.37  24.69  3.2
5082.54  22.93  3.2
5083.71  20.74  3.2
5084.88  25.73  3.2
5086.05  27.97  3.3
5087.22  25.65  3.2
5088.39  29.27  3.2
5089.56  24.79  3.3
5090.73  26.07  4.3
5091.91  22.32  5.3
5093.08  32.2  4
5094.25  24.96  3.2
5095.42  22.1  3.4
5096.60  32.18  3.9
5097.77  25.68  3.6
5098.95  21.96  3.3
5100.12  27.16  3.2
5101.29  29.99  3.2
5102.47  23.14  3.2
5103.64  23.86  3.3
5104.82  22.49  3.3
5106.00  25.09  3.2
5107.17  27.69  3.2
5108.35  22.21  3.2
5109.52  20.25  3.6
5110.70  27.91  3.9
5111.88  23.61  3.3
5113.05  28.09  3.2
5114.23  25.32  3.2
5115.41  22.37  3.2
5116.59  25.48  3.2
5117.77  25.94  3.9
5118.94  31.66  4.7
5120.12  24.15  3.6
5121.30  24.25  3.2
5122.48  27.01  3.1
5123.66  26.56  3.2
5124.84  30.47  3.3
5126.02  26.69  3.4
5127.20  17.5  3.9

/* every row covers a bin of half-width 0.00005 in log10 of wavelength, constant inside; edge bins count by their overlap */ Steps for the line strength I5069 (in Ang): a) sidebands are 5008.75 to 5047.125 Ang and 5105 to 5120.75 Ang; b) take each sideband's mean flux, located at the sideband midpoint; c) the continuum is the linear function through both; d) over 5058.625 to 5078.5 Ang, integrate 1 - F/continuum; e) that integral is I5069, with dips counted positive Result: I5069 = 1.47 Ang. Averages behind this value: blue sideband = 24.8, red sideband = 25.3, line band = 23.2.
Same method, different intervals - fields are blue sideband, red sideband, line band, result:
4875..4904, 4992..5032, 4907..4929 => -1.63 Ang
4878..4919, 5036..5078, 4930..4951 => -1.58 Ang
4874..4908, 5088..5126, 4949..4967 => -1.25 Ang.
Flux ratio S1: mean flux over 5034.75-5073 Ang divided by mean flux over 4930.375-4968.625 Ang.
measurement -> 0.9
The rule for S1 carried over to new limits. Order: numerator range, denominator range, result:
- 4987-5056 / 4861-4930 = 1.04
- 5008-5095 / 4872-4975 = 1.00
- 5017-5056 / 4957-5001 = 0.99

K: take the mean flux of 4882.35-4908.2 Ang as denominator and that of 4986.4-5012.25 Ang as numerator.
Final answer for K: 1.09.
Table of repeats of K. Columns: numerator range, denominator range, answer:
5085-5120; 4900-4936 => 0.98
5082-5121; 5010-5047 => 1.03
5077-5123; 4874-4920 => 1.05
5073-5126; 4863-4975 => 1.02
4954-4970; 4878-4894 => 1.22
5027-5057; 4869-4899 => 1.20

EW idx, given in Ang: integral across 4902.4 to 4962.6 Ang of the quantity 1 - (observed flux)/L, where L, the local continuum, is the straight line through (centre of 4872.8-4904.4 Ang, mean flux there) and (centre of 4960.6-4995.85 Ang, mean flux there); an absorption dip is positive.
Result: -3.3 Ang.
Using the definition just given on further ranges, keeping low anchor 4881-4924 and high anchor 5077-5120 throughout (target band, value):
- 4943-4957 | -0.3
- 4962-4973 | -0.8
